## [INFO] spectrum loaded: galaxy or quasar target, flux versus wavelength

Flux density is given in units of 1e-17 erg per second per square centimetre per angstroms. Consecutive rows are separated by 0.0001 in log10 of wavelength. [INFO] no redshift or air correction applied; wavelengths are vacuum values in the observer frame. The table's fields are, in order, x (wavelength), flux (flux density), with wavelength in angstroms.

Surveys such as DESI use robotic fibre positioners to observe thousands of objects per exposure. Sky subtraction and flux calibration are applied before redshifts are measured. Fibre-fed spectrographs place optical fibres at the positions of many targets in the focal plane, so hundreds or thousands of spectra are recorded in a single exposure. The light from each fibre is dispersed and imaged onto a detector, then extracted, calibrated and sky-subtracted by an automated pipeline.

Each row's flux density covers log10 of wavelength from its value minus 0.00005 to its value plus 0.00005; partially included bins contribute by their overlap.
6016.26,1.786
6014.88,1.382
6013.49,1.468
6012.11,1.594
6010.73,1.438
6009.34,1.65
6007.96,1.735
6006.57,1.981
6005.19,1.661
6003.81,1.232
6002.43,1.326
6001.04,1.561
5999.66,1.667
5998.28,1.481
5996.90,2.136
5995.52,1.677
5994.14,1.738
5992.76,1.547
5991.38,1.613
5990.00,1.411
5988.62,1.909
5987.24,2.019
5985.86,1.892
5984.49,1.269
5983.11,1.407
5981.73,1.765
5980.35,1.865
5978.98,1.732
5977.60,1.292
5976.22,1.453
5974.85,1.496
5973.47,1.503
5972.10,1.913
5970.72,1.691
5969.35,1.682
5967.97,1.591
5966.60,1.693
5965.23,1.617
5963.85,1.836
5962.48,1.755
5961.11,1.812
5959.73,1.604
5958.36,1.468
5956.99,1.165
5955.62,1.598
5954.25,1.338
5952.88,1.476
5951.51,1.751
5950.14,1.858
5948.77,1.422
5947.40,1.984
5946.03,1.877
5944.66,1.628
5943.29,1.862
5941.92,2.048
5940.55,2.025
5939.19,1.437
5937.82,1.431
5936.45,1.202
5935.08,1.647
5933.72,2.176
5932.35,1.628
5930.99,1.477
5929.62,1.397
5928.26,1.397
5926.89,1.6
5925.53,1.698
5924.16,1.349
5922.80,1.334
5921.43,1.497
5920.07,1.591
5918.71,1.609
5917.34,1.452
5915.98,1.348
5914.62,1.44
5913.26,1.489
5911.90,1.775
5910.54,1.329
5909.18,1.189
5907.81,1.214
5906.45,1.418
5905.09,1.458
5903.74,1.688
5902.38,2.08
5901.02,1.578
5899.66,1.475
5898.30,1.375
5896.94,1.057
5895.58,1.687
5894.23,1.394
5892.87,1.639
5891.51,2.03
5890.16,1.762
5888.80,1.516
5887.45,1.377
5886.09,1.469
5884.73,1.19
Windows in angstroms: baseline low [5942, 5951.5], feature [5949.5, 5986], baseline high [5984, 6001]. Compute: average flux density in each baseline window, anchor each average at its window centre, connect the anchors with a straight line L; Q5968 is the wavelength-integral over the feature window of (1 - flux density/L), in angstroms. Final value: 2.9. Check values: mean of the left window 1.79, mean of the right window 1.7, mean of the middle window 1.61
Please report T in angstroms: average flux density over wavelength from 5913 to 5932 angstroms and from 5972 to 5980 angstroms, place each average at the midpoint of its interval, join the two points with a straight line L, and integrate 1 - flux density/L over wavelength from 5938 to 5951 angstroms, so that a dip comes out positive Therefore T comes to -2.3 angstroms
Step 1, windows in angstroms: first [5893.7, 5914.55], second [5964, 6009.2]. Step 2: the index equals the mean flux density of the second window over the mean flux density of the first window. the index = 1.11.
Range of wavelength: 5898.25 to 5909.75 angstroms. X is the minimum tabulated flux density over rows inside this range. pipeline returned 1.189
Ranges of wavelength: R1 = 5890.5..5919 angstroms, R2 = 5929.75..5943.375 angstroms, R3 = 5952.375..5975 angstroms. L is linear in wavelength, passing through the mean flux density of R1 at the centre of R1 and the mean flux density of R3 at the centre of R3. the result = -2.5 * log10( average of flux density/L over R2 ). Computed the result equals -0.07 mag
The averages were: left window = 1.51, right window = 1.61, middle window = 1.67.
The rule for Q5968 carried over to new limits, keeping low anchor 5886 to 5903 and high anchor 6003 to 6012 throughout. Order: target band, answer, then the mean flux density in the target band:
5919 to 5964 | -0.71 angstroms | 1.61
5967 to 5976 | -0.21 angstroms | 1.64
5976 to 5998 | -0.92 angstroms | 1.67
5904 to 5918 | 1.42 angstroms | 1.42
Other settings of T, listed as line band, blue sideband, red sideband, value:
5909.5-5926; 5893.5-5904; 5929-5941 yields 0.9 angstroms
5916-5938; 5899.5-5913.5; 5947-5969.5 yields 0.5 angstroms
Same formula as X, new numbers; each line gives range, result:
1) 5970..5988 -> 1.269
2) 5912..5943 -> 1.202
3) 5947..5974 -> 1.165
